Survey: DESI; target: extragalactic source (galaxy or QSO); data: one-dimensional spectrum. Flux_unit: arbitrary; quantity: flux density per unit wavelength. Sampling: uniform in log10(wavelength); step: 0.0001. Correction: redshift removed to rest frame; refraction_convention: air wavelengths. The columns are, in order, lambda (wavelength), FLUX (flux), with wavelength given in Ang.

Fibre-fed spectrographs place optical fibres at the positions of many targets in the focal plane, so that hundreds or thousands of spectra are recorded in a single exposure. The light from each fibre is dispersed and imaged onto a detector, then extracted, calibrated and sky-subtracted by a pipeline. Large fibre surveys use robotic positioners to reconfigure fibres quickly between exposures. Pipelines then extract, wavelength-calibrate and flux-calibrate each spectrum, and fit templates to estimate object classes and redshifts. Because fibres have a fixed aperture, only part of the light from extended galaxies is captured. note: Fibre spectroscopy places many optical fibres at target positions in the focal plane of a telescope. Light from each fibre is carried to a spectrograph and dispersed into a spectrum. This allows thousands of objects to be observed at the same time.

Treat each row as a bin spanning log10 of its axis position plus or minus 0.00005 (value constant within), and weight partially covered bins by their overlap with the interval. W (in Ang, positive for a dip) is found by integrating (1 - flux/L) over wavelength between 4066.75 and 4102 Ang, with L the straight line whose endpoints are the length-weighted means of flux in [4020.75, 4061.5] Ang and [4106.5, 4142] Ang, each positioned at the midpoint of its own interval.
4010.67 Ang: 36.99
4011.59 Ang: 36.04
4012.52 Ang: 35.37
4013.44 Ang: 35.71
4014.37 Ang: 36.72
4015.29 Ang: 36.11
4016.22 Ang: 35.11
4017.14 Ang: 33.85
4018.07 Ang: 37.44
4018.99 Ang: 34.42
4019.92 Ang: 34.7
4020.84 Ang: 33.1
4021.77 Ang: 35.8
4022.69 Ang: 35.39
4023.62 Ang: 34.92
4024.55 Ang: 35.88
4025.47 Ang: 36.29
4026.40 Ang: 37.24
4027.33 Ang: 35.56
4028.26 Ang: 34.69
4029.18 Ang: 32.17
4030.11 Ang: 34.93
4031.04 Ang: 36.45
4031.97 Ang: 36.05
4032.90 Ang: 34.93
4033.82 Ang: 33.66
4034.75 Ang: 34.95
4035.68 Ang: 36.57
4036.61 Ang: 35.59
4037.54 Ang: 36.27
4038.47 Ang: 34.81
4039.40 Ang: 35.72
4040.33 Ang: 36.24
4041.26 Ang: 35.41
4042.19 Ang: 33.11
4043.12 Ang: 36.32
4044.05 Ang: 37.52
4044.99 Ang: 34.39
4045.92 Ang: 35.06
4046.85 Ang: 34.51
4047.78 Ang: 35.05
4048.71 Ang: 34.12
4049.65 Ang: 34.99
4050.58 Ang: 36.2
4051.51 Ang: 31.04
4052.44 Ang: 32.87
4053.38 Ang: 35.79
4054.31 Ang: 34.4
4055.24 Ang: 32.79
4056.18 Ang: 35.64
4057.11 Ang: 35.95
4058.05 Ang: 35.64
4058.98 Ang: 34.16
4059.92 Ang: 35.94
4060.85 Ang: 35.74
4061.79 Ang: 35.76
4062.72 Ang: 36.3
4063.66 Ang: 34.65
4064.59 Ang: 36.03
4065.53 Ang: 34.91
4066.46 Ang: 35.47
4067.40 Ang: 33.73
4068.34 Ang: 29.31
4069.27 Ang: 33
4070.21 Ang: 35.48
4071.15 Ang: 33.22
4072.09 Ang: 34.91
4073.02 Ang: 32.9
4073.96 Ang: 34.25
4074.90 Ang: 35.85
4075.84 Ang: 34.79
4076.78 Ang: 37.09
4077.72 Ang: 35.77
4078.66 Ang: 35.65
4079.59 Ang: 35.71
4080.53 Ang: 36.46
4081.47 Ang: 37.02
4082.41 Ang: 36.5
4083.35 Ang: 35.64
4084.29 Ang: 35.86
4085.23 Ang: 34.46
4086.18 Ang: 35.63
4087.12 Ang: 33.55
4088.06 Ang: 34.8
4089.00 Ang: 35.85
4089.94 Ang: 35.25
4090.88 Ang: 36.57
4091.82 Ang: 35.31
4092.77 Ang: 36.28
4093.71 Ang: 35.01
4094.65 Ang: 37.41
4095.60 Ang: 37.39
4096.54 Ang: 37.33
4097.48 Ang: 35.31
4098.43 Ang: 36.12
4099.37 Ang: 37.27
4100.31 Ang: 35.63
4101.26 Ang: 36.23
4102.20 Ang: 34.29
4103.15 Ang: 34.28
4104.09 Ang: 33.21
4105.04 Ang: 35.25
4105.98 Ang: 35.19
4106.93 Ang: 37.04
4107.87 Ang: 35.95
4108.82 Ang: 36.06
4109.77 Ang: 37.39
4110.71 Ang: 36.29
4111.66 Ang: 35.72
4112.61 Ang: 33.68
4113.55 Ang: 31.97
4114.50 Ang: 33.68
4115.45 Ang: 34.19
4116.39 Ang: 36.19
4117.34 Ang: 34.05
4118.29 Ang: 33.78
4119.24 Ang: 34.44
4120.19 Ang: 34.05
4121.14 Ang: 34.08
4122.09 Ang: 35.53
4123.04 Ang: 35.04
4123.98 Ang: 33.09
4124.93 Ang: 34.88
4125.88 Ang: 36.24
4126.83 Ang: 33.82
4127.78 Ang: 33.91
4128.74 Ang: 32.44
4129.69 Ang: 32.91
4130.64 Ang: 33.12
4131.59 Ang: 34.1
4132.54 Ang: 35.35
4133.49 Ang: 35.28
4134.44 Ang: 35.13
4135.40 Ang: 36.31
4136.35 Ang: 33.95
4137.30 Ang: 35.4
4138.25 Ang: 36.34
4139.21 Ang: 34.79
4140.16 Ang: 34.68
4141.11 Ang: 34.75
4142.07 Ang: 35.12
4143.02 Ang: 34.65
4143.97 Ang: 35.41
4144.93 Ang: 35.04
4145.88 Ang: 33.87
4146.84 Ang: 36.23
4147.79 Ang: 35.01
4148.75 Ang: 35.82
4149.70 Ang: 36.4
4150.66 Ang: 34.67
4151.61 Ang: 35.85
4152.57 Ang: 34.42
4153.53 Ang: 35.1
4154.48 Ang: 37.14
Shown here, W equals -0.4 Ang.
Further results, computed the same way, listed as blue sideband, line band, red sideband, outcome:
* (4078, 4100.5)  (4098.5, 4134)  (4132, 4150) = 0.8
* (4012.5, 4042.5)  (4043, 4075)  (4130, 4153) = 0.5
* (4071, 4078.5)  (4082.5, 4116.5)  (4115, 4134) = -0.8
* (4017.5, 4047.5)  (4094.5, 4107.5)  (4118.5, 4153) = -0.3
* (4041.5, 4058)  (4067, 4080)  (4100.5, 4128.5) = 0.1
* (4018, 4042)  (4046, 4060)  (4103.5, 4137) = 0.2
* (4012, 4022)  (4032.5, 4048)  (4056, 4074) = -0.1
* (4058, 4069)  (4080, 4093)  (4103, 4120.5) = -0.3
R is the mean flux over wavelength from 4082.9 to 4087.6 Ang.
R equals 35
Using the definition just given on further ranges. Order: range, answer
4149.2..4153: 35.4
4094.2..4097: 37.3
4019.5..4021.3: 34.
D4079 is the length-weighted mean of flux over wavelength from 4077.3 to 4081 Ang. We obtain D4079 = 36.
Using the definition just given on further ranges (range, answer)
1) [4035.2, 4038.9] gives 35.8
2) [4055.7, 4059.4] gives 35.3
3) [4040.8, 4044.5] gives 35.6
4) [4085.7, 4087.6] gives 34.5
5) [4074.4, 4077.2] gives 35.8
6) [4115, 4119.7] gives 34.5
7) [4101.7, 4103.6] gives 34.3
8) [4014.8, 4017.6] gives 35.1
